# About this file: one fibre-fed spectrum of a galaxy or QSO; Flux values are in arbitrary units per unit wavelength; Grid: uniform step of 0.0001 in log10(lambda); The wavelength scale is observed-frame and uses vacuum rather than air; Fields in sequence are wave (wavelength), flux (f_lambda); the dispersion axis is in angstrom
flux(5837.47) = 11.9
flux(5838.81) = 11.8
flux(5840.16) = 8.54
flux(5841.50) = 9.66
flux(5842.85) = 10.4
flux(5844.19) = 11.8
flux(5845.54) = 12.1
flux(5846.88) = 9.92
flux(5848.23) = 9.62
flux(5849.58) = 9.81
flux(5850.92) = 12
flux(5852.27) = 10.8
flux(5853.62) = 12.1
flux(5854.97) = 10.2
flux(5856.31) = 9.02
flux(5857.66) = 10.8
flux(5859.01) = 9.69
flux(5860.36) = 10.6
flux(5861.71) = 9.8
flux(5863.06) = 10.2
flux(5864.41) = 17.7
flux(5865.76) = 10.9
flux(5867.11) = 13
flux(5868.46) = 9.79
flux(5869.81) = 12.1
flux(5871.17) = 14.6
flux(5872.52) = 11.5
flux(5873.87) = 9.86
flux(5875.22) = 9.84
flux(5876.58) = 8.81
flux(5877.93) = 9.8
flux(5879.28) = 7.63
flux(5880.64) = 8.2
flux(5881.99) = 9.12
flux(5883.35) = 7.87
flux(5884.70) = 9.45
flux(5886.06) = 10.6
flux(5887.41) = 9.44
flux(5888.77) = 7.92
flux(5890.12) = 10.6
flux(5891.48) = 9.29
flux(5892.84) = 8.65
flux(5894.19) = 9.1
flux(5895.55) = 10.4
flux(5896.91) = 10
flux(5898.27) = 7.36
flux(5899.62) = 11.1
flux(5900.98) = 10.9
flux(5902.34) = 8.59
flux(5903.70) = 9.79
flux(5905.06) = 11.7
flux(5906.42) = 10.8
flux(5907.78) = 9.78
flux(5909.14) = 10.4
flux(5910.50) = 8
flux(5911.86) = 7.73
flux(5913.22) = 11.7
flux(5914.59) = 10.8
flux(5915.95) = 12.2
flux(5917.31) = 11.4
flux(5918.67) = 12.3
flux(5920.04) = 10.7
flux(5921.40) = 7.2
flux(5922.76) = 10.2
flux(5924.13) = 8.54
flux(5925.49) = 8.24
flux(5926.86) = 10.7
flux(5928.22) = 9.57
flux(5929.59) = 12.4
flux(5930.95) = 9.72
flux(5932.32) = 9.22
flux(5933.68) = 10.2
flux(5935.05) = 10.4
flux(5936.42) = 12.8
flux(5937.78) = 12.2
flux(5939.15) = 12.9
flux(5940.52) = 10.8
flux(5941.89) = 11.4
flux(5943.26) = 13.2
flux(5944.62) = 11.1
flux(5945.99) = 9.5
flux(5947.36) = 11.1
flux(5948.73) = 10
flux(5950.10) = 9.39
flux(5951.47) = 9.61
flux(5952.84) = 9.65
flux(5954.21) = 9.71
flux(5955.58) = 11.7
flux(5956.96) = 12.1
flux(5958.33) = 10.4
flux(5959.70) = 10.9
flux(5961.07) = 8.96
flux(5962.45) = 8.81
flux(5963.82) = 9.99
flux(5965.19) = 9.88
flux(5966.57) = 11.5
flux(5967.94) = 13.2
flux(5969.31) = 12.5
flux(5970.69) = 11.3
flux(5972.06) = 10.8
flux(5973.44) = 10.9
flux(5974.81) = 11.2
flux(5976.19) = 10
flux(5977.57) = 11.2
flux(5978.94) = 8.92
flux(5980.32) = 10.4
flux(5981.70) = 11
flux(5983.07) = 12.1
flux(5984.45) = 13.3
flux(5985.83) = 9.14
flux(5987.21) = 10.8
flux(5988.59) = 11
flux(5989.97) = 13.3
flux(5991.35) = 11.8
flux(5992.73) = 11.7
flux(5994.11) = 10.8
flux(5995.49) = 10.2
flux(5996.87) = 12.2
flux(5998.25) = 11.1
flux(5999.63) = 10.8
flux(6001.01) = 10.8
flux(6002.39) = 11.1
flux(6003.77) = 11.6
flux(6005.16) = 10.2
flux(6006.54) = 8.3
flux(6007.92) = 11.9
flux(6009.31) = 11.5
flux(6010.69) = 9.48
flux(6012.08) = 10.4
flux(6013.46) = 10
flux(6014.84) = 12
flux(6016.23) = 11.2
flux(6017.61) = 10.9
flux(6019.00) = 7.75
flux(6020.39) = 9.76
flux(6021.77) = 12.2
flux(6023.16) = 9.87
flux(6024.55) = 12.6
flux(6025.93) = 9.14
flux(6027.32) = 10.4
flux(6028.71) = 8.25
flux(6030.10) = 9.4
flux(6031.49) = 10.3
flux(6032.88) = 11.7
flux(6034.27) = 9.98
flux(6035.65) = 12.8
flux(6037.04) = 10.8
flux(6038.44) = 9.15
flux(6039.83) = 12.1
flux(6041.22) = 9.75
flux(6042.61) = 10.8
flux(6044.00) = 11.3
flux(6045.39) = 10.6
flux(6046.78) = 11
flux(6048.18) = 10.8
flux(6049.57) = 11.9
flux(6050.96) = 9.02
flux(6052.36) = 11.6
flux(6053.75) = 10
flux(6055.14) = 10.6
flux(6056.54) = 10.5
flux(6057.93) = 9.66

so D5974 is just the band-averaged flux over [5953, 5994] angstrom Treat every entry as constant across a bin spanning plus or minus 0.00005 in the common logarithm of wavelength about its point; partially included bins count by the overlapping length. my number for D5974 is 11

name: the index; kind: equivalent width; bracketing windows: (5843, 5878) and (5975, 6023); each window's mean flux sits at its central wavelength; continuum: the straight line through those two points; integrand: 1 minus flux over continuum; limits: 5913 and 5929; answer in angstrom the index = 1.0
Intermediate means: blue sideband 11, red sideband 10.8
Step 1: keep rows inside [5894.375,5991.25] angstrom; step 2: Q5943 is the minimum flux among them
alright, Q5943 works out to 7.2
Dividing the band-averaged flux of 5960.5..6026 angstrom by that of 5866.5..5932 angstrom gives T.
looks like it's 1.1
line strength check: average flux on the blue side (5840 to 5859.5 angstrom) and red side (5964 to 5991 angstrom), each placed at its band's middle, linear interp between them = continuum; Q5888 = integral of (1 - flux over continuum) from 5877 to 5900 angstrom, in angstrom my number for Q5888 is 3.3 angstrom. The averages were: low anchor 10.5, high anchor 11.2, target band 9.18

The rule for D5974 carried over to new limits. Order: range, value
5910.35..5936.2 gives 10.2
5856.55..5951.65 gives 10.3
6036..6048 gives 10.7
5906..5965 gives 10.4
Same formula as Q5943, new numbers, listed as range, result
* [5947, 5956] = 9.39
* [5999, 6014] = 8.3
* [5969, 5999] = 8.92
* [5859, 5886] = 7.63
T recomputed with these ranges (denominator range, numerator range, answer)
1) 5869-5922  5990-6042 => 1.08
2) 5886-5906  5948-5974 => 1.09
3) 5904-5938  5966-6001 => 1.09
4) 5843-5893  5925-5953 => 1.03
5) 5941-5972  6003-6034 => 0.97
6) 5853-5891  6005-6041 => 1.01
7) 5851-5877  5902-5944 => 0.94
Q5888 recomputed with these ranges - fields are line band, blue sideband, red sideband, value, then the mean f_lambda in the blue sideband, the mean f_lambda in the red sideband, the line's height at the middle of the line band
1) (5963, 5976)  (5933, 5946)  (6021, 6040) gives 0.06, 11.6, 10.6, 11.2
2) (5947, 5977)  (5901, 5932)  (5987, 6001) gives 0.65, 10.1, 11.4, 10.8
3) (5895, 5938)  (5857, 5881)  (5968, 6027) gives 2.67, 10.9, 10.9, 10.9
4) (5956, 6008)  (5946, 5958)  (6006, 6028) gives -2.66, 10.4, 10.5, 10.4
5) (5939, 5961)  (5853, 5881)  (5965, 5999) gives 0.73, 10.8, 11.2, 11.1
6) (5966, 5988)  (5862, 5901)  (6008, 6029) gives -1.64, 10.2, 10.4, 10.4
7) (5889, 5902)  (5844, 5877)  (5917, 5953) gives 1.44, 11.1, 10.5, 10.8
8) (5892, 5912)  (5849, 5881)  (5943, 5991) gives 2.11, 10.8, 10.8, 10.8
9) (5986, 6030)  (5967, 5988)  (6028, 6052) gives 0.63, 11.1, 10.6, 10.9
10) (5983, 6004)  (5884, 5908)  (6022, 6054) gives -2.02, 9.75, 10.6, 10.3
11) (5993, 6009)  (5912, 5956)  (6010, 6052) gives -0.47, 10.6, 10.5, 10.5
